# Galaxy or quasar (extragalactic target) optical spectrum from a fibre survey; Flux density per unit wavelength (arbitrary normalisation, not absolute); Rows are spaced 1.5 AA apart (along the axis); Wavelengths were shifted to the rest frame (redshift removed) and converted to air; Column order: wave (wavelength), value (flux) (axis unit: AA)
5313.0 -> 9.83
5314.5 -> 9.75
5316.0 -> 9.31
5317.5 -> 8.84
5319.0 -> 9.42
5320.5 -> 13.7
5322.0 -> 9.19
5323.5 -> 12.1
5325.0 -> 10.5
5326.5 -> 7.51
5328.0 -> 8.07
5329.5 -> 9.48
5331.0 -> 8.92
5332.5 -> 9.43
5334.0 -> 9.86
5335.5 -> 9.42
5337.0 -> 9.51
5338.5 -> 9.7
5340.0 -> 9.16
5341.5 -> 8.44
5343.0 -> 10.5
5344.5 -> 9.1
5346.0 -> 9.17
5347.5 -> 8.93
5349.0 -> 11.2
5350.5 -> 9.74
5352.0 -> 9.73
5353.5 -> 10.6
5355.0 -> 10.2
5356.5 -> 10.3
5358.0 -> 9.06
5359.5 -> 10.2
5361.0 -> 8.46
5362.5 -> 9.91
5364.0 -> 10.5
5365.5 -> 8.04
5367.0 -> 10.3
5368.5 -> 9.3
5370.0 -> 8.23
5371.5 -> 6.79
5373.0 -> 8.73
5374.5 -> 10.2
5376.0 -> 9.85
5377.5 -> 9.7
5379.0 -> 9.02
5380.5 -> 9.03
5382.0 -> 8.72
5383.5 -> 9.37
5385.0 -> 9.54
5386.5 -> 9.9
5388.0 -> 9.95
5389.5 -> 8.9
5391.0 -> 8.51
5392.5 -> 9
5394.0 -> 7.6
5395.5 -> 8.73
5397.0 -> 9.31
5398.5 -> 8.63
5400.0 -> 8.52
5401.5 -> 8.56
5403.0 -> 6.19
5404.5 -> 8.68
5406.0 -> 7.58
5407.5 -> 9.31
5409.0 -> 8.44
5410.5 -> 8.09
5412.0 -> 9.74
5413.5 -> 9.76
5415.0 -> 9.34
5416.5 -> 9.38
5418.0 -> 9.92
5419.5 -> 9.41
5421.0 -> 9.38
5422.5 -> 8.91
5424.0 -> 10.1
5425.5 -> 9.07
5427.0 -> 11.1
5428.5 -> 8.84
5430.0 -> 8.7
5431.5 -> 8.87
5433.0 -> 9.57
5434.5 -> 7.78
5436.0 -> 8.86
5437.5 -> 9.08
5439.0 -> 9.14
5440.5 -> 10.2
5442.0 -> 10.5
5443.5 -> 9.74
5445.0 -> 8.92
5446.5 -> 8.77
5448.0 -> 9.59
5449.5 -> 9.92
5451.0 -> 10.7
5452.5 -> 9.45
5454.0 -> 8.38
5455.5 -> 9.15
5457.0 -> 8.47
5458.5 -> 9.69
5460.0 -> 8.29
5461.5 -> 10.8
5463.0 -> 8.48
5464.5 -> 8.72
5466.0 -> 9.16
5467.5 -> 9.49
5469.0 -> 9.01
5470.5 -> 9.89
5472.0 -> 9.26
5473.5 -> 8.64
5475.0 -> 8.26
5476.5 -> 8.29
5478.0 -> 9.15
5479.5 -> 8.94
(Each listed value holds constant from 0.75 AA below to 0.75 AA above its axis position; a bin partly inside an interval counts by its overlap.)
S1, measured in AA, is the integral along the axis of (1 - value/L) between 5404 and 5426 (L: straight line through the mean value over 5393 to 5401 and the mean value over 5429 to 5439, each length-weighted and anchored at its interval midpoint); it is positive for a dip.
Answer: -1.1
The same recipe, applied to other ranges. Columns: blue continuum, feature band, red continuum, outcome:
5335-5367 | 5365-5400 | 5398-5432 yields 1.1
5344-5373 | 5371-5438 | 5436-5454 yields 3.5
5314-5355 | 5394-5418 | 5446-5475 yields 1.9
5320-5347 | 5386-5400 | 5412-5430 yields 1.0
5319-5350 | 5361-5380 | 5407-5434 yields 0.7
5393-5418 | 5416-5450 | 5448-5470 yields -1.5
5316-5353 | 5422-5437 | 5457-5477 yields 0.1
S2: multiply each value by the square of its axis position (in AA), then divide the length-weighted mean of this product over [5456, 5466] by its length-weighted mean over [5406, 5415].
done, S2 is 1.03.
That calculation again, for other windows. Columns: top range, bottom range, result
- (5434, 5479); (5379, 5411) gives 1.08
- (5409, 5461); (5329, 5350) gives 1.02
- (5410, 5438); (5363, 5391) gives 1.02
